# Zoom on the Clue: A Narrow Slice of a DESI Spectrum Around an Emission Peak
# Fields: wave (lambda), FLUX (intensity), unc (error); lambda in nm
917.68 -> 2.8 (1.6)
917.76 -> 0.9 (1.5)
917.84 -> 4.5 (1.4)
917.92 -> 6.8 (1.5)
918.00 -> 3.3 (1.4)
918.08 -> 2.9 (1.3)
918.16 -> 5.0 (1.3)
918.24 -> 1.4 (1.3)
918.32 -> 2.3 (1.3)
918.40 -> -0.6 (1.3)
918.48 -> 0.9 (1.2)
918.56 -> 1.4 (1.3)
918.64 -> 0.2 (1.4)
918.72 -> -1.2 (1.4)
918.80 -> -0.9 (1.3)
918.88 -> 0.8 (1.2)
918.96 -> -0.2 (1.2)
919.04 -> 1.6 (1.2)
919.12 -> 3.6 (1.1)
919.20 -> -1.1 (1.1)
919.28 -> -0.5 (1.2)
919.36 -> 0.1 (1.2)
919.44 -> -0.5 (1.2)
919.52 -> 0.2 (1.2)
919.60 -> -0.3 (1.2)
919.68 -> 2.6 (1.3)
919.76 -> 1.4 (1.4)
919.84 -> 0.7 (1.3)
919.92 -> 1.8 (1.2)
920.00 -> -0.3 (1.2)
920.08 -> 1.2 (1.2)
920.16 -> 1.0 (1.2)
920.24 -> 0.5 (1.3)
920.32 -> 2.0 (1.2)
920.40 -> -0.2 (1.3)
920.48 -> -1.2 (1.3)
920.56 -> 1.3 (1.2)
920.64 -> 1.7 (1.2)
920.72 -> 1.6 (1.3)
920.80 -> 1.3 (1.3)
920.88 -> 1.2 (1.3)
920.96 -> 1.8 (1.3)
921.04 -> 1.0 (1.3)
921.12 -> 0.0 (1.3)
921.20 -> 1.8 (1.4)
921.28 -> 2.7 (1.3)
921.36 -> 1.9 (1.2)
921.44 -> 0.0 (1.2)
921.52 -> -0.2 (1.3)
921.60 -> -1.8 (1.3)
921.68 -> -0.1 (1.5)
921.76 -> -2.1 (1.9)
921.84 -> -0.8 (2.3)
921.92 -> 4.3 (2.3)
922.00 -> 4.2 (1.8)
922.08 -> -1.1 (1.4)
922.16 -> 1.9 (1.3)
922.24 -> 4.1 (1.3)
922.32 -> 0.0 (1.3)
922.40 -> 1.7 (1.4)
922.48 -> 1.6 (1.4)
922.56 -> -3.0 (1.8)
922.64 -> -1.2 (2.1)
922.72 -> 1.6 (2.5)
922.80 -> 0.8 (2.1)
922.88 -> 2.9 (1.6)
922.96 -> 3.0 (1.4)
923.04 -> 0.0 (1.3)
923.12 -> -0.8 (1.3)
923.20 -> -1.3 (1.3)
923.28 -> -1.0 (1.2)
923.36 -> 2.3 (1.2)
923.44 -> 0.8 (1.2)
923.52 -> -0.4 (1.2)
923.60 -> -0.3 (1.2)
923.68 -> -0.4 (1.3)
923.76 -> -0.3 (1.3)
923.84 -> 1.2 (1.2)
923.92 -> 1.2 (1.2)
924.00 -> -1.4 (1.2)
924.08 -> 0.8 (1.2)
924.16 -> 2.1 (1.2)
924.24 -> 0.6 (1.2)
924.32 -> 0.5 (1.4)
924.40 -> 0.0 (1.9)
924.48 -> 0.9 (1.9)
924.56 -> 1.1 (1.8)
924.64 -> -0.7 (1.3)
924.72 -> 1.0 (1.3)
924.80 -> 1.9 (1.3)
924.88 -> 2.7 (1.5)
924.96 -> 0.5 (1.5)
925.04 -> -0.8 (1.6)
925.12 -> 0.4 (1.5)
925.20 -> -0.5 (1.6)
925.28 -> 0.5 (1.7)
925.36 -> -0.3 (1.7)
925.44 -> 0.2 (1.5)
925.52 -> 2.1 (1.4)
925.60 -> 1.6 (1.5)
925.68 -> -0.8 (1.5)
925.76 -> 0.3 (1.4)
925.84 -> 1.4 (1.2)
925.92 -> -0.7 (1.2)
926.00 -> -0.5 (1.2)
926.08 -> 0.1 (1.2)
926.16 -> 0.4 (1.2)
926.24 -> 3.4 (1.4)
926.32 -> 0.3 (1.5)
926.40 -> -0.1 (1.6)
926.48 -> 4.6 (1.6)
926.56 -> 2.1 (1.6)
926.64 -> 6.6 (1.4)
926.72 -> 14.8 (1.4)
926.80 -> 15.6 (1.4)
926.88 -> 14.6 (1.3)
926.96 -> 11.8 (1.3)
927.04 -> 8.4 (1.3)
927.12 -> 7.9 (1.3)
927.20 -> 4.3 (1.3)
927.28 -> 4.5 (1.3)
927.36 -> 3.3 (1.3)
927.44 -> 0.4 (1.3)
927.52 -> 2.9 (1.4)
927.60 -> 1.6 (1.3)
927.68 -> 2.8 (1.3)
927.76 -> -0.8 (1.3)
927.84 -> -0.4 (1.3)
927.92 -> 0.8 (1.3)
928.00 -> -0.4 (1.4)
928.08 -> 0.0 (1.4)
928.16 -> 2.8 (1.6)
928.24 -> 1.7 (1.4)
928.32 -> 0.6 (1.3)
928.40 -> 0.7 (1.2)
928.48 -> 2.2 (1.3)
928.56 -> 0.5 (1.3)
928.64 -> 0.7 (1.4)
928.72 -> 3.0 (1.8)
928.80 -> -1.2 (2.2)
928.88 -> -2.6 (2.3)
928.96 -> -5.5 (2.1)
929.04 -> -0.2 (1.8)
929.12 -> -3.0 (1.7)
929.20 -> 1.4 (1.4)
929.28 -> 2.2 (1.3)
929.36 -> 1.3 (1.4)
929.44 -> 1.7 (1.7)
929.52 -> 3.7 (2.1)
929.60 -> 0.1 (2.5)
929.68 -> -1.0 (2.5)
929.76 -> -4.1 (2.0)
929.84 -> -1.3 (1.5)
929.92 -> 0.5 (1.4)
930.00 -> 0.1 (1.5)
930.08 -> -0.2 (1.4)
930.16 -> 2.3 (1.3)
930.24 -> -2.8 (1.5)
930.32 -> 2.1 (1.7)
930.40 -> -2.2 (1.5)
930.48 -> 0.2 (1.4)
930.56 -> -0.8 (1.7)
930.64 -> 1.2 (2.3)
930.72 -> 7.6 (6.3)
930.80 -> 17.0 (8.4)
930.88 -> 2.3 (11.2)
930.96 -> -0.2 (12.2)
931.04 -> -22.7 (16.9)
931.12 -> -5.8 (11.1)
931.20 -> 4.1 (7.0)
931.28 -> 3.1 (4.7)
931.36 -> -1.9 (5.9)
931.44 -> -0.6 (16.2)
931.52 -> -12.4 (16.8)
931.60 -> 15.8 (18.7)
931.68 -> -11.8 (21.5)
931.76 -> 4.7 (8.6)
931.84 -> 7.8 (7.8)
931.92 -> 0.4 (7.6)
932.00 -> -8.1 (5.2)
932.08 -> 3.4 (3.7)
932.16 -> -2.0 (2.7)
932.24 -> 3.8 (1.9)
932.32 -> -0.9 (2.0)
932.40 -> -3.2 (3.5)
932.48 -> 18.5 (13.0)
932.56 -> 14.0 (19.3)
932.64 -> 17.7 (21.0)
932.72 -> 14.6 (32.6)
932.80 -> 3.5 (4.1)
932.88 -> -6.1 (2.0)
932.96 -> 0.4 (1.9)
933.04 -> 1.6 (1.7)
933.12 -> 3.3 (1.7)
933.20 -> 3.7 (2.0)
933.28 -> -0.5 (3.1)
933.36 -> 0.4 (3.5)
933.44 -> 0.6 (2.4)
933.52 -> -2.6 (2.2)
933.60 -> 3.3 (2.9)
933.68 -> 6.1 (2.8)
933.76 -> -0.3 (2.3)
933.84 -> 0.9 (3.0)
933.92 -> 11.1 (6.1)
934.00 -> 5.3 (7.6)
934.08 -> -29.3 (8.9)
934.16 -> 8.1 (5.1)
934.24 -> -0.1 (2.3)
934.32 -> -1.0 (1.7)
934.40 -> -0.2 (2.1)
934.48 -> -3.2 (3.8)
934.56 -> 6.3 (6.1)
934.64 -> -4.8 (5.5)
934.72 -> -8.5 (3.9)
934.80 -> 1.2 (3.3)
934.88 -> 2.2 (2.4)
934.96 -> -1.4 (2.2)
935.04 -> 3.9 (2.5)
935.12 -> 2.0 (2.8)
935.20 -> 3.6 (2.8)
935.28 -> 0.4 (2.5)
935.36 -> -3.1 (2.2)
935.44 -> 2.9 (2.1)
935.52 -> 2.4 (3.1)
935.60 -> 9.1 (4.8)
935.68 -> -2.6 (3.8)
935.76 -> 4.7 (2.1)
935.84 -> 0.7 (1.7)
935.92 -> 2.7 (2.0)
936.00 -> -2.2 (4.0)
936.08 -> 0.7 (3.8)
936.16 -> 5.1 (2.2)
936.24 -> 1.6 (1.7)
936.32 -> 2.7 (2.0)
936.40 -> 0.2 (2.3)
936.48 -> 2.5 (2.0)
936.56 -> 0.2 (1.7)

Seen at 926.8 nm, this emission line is [O III] 5007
